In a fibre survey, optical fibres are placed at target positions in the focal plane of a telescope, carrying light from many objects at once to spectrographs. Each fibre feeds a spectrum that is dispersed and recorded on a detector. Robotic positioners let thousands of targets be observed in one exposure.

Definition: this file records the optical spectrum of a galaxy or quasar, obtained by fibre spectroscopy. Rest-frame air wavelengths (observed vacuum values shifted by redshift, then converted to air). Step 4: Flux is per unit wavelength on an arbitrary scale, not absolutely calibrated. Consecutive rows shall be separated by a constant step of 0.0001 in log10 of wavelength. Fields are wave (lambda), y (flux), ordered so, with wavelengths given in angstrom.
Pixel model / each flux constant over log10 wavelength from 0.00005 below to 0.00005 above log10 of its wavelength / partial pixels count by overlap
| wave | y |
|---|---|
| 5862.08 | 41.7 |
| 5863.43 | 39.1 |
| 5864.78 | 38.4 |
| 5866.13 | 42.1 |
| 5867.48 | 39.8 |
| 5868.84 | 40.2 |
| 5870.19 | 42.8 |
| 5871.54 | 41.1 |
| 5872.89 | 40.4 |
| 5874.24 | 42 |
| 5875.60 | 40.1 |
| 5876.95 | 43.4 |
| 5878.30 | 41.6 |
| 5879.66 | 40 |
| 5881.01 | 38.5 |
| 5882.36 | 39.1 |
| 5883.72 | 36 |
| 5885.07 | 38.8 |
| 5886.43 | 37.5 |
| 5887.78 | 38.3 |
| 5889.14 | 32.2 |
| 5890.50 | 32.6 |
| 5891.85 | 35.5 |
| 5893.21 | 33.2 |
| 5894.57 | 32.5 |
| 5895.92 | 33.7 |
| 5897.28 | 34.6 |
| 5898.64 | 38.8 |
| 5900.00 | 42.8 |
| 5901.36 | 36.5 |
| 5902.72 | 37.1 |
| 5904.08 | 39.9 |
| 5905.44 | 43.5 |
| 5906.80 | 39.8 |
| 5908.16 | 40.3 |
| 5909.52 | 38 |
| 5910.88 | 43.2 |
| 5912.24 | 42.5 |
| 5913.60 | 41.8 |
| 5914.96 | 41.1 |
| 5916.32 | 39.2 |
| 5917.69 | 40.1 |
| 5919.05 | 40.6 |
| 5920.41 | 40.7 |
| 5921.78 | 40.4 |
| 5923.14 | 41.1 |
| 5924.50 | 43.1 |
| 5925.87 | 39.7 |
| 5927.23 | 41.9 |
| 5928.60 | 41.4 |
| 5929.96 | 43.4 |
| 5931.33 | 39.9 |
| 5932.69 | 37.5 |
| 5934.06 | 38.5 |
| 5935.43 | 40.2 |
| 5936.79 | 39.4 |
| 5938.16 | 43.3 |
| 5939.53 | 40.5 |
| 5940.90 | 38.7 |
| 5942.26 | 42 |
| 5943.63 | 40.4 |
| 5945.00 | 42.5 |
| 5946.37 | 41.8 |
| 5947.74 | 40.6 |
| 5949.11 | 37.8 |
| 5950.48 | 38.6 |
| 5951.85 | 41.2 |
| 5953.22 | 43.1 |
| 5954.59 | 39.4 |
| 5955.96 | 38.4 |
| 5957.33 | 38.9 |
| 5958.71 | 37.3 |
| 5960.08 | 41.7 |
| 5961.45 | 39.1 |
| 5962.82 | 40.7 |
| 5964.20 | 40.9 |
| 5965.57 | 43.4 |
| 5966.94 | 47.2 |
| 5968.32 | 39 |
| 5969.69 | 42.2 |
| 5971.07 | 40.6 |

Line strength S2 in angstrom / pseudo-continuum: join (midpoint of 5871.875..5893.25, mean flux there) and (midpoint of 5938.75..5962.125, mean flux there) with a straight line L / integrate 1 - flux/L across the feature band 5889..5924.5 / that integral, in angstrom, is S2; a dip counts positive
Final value 0.2 angstrom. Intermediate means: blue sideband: 38.3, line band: 38.7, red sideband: 40.1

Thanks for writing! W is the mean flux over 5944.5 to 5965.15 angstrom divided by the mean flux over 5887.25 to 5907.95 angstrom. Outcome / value 1.09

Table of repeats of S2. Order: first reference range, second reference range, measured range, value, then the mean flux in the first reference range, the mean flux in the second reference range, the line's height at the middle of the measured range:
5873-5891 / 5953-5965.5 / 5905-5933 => -1.2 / 38.6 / 40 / 39.3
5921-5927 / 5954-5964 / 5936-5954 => -0.3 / 41.1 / 39.4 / 40.1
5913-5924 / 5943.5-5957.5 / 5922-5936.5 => 0.0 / 40.7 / 40.3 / 40.5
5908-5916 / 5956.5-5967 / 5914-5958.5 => 0.6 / 41.2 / 40.8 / 41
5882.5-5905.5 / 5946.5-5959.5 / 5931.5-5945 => -0.5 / 36.5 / 39.6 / 38.8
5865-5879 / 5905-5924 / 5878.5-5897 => 2.3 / 41.2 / 40.9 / 41.1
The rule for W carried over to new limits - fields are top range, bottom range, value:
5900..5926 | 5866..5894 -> 1.05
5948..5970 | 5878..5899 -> 1.12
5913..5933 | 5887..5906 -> 1.12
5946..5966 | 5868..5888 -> 1.00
